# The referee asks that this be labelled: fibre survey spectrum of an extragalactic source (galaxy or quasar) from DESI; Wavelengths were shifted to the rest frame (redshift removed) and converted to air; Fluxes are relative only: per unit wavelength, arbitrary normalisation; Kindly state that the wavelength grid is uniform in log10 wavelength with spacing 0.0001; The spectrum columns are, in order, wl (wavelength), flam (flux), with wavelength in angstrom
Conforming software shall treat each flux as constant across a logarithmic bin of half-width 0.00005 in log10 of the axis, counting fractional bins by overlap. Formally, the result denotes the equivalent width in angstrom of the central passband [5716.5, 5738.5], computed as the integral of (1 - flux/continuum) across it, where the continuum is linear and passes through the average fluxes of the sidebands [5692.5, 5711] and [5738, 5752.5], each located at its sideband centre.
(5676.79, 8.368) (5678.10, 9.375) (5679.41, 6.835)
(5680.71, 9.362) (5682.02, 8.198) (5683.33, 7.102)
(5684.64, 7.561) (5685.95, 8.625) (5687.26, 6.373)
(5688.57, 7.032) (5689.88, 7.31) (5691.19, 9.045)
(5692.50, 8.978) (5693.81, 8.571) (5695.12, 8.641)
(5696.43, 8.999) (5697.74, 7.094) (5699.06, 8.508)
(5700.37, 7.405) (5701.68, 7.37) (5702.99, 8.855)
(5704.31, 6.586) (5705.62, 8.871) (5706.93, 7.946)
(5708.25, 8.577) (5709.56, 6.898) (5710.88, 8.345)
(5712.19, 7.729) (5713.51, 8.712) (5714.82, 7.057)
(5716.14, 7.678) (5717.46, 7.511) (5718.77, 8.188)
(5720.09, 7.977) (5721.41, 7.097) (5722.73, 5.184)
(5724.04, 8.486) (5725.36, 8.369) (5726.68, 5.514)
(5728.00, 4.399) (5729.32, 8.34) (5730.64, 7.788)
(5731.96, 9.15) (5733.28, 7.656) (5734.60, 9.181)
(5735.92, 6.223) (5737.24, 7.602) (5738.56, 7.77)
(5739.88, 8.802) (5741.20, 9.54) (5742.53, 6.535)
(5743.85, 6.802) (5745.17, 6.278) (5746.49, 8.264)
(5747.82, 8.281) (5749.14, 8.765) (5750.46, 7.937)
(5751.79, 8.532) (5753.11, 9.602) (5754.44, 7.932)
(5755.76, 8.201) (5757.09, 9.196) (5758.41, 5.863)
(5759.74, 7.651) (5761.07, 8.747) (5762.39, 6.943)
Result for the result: 1.6 angstrom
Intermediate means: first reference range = 8.07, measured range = 7.43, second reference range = 7.96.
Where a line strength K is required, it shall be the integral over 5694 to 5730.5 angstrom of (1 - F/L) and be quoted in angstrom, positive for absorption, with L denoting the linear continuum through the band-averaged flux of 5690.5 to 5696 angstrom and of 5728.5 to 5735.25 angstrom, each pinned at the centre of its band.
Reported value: 3.9 angstrom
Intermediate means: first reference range 8.81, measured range 7.65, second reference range 8.32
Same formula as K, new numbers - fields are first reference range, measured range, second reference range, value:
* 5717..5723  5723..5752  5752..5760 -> 0.06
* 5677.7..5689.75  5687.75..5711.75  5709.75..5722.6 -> -1.01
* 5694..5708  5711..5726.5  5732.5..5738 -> 0.56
